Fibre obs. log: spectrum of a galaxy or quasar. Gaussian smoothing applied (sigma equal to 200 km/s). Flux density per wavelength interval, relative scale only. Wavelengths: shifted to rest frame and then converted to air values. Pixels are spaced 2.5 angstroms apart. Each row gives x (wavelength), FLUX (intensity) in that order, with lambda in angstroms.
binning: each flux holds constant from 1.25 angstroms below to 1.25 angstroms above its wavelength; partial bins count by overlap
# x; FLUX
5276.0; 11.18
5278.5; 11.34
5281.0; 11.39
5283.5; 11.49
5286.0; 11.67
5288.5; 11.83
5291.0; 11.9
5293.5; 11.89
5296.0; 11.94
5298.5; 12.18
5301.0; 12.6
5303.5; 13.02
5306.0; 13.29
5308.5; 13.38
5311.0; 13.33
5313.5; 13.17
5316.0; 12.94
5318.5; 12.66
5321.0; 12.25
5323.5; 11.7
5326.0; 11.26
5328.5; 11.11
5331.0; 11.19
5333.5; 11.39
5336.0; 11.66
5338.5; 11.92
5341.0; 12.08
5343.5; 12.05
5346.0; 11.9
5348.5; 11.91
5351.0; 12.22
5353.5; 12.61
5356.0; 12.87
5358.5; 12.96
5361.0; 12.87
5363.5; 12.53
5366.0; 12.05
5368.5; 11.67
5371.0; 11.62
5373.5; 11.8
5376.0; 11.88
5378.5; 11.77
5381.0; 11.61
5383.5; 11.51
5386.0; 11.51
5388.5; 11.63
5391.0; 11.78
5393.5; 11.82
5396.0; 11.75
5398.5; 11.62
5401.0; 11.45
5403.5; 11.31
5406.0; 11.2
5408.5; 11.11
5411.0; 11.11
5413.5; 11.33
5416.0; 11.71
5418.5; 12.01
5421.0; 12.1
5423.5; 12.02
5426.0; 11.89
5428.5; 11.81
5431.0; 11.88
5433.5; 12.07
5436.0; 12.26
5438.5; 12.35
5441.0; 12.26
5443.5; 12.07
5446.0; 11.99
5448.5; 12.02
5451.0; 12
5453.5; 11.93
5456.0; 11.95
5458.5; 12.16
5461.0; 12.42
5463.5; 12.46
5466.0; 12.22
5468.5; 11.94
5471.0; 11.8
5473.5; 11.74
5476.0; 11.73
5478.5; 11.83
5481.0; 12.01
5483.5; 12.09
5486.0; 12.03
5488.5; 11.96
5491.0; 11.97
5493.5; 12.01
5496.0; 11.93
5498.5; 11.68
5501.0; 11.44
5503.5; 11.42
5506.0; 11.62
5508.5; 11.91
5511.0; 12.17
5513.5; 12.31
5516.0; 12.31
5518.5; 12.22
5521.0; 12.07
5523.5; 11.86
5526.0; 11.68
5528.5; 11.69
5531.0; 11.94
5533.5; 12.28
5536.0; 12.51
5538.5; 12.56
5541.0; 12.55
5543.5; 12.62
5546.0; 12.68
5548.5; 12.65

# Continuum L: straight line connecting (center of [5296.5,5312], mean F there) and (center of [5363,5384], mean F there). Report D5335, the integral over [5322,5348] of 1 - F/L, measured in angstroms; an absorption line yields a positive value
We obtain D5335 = 1.63 angstroms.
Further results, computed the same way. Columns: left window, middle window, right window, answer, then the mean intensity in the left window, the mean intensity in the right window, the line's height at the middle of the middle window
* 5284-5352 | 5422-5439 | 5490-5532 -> 0.0 angstroms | 12.2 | 11.9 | 12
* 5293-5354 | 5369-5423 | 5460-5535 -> 2.3 angstroms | 12.2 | 12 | 12.1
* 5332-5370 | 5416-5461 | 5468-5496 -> -0.2 angstroms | 12.2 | 11.9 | 12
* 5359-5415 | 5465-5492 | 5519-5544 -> 0.1 angstroms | 11.7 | 12.2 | 12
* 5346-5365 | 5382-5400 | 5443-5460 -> 1.0 angstroms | 12.5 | 12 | 12.3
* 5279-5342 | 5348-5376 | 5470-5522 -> -0.5 angstroms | 12.1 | 11.9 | 12.1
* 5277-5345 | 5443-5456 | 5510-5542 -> 0.2 angstroms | 12.1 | 12.2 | 12.1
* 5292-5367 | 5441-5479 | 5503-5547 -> 0.5 angstroms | 12.3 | 12.1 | 12.2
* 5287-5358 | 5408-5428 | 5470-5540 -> 0.7 angstroms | 12.2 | 12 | 12.1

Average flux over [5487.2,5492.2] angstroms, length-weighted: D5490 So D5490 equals 12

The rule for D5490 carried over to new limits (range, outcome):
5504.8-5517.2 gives 12.1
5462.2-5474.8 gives 12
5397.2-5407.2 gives 11.4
